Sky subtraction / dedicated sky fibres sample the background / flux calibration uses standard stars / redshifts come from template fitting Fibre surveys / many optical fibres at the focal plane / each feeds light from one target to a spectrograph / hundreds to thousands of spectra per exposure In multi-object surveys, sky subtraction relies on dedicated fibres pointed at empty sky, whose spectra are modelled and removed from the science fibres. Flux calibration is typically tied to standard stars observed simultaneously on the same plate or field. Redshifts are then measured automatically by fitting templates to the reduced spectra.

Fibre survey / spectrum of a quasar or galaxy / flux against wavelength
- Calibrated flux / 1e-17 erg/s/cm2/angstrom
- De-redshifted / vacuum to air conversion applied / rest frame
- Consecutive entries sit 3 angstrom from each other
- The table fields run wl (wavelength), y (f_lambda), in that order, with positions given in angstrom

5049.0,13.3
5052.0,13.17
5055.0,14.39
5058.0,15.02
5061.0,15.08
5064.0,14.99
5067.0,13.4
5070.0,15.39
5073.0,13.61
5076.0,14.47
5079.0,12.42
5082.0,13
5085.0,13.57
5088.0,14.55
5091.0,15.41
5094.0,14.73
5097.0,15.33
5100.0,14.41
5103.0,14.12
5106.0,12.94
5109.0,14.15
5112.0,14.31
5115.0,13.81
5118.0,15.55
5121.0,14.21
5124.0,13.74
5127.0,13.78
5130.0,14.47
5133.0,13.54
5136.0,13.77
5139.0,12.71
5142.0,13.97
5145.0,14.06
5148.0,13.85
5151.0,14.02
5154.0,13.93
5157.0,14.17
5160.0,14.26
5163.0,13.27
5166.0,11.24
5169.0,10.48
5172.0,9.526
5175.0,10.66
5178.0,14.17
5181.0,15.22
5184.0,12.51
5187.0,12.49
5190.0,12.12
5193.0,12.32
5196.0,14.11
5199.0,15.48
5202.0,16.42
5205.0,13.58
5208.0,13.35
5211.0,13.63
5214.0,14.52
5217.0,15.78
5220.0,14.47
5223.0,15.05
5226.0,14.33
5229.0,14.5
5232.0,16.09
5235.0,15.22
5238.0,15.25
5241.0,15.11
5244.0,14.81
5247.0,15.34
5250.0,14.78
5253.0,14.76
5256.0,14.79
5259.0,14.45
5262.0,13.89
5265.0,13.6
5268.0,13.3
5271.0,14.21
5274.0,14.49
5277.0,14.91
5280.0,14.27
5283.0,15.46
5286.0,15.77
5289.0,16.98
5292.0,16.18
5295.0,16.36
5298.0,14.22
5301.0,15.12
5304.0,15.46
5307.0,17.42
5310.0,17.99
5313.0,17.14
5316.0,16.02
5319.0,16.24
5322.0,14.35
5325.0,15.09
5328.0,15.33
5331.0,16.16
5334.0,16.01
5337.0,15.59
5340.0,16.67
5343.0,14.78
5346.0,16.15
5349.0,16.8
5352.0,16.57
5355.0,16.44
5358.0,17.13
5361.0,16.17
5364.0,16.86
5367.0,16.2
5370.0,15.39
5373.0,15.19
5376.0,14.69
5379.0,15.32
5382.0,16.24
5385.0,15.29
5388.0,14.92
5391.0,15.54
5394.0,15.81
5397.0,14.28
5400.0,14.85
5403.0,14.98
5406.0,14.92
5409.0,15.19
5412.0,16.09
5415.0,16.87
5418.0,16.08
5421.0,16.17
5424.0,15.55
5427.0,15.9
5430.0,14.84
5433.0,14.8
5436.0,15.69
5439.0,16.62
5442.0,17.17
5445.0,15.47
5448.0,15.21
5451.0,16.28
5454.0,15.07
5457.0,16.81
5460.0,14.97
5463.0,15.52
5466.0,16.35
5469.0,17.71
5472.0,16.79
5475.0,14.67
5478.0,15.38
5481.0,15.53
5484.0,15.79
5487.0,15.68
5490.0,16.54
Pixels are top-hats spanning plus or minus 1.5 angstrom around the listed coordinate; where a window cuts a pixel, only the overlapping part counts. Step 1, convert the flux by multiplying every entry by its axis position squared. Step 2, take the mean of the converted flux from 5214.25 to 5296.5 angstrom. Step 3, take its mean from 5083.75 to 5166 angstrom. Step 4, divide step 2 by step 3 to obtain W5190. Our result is 1.1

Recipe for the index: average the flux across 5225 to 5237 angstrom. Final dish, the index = 15.1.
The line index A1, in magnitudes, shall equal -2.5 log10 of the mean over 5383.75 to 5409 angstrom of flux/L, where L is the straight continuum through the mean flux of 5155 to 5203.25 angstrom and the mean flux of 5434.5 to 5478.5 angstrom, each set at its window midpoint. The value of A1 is 0.019 mag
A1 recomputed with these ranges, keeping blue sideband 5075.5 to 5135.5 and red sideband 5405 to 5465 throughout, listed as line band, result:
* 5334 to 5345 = -0.03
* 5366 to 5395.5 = 0.00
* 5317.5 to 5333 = -0.02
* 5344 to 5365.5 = -0.08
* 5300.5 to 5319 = -0.10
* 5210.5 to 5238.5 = -0.01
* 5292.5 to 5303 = -0.02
